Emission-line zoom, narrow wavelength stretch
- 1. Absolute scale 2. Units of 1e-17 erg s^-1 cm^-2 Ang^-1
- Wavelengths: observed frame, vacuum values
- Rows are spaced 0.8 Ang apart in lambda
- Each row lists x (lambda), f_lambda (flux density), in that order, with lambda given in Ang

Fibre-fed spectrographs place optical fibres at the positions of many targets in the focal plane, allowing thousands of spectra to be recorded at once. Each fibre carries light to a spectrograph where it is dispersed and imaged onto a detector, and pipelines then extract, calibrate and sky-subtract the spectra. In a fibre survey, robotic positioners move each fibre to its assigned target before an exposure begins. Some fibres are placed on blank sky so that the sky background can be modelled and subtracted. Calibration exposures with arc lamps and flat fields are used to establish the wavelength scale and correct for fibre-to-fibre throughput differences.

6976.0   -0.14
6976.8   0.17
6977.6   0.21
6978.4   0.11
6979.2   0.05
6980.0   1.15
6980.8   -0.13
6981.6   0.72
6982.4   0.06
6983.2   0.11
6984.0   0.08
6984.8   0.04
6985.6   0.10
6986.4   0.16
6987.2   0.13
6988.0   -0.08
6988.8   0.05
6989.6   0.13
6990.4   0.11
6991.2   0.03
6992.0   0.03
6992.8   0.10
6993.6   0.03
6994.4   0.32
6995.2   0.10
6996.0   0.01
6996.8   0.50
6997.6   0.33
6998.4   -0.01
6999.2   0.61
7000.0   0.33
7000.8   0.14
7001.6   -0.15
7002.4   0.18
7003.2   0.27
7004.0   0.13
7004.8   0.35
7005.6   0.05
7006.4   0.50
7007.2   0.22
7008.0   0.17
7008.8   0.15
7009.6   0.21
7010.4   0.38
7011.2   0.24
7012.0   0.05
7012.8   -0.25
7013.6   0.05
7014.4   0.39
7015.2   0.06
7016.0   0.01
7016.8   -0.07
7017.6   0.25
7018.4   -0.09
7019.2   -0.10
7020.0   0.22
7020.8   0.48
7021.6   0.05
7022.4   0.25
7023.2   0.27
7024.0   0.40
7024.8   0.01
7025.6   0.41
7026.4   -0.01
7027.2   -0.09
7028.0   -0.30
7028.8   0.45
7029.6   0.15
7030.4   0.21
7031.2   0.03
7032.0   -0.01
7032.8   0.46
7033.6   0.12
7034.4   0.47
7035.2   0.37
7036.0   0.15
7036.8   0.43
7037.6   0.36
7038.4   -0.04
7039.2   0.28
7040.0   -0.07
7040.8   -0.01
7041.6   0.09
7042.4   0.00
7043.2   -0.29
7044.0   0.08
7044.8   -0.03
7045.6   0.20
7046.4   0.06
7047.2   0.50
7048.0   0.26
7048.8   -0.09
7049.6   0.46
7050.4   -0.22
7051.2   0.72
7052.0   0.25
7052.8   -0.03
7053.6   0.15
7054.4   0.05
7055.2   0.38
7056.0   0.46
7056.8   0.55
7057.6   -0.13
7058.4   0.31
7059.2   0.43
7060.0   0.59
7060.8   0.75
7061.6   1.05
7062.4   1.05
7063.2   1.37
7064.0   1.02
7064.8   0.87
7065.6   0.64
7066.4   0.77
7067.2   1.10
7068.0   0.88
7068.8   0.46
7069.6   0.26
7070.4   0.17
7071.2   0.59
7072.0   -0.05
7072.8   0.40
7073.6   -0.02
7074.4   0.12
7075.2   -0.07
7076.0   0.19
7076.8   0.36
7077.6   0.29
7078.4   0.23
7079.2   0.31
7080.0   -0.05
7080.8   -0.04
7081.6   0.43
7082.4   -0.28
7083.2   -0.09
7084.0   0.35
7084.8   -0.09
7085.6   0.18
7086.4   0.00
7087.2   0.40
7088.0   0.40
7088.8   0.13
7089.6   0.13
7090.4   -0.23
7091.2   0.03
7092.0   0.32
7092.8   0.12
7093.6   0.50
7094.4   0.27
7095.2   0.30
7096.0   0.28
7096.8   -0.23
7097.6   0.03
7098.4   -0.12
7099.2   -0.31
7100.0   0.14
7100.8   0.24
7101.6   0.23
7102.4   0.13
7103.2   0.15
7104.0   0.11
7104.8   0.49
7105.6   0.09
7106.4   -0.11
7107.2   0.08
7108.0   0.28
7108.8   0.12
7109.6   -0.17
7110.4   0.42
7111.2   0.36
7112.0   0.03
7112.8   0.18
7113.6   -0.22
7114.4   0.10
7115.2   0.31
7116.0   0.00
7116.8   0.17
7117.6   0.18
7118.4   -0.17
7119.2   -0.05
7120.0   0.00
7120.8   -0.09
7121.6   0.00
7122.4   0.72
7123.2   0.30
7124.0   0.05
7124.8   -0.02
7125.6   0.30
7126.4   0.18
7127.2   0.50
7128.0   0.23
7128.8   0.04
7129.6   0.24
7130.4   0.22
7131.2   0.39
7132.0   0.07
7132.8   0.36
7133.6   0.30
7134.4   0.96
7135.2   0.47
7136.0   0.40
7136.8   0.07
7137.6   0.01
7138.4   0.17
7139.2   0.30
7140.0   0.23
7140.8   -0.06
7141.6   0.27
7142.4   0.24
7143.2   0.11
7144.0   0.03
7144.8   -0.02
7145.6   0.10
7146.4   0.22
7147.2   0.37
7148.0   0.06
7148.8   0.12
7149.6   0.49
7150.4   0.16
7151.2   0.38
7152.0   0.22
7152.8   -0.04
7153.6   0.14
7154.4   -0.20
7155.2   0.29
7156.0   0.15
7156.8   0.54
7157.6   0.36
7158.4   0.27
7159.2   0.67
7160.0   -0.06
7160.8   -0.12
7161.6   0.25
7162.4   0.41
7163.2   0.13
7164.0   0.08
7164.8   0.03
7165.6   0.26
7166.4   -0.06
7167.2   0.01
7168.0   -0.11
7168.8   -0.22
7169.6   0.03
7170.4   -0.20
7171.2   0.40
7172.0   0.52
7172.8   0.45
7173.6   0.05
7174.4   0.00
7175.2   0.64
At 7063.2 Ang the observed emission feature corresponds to [O II] 3727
